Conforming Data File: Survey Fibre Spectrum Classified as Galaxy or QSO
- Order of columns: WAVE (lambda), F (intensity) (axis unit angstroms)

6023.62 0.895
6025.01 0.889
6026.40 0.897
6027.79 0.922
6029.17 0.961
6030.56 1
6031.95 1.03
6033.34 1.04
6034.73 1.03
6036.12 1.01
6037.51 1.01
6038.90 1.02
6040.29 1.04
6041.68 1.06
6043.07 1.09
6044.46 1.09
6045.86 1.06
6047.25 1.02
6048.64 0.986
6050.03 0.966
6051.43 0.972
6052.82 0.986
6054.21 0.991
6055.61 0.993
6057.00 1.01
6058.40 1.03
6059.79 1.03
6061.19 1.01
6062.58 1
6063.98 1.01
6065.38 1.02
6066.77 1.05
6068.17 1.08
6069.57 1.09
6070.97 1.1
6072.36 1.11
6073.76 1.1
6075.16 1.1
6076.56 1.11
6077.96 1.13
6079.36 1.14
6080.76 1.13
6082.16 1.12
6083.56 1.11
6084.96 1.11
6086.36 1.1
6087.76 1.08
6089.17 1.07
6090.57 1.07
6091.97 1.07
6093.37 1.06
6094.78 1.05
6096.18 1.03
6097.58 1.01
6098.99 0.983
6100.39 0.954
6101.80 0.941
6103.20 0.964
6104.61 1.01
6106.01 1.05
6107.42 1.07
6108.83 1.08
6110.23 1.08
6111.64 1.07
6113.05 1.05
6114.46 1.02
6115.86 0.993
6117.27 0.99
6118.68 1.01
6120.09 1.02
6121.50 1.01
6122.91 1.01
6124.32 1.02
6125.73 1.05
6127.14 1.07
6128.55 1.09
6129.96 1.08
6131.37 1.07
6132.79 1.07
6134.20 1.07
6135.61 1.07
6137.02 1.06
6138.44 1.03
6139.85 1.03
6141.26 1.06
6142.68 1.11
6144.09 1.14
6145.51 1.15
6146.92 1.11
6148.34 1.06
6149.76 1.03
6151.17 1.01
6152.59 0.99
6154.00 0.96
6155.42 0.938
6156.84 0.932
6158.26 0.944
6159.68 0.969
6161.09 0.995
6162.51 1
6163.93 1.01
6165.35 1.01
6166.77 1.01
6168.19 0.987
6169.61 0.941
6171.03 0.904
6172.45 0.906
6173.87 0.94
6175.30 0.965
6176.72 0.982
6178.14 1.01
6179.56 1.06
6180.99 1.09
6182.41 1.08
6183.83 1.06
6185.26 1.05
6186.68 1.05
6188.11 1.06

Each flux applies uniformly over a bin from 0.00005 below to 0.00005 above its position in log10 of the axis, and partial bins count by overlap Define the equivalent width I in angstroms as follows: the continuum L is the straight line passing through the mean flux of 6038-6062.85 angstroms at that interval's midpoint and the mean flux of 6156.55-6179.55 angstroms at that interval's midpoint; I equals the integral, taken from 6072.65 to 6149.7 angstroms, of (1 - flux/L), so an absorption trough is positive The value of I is -5.0 angstroms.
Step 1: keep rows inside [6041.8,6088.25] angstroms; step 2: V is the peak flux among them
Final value 1.14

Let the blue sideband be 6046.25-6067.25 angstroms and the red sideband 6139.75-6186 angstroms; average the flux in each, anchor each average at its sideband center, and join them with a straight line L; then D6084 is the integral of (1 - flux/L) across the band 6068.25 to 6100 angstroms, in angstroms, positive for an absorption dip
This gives -2.4 angstroms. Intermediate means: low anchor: 1.01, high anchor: 1.01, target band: 1.08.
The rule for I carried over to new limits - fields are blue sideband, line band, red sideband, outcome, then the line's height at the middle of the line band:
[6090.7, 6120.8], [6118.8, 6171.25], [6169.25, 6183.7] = -1.1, 1.01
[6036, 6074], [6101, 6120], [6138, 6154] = 0.5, 1.05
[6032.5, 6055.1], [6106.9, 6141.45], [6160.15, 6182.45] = -1.5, 1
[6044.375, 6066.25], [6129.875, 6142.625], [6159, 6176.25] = -1.0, 0.981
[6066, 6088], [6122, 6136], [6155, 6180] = -0.4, 1.03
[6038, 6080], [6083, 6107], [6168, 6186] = -0.2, 1.03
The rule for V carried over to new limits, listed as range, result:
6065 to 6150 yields 1.15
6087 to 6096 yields 1.08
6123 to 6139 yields 1.09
